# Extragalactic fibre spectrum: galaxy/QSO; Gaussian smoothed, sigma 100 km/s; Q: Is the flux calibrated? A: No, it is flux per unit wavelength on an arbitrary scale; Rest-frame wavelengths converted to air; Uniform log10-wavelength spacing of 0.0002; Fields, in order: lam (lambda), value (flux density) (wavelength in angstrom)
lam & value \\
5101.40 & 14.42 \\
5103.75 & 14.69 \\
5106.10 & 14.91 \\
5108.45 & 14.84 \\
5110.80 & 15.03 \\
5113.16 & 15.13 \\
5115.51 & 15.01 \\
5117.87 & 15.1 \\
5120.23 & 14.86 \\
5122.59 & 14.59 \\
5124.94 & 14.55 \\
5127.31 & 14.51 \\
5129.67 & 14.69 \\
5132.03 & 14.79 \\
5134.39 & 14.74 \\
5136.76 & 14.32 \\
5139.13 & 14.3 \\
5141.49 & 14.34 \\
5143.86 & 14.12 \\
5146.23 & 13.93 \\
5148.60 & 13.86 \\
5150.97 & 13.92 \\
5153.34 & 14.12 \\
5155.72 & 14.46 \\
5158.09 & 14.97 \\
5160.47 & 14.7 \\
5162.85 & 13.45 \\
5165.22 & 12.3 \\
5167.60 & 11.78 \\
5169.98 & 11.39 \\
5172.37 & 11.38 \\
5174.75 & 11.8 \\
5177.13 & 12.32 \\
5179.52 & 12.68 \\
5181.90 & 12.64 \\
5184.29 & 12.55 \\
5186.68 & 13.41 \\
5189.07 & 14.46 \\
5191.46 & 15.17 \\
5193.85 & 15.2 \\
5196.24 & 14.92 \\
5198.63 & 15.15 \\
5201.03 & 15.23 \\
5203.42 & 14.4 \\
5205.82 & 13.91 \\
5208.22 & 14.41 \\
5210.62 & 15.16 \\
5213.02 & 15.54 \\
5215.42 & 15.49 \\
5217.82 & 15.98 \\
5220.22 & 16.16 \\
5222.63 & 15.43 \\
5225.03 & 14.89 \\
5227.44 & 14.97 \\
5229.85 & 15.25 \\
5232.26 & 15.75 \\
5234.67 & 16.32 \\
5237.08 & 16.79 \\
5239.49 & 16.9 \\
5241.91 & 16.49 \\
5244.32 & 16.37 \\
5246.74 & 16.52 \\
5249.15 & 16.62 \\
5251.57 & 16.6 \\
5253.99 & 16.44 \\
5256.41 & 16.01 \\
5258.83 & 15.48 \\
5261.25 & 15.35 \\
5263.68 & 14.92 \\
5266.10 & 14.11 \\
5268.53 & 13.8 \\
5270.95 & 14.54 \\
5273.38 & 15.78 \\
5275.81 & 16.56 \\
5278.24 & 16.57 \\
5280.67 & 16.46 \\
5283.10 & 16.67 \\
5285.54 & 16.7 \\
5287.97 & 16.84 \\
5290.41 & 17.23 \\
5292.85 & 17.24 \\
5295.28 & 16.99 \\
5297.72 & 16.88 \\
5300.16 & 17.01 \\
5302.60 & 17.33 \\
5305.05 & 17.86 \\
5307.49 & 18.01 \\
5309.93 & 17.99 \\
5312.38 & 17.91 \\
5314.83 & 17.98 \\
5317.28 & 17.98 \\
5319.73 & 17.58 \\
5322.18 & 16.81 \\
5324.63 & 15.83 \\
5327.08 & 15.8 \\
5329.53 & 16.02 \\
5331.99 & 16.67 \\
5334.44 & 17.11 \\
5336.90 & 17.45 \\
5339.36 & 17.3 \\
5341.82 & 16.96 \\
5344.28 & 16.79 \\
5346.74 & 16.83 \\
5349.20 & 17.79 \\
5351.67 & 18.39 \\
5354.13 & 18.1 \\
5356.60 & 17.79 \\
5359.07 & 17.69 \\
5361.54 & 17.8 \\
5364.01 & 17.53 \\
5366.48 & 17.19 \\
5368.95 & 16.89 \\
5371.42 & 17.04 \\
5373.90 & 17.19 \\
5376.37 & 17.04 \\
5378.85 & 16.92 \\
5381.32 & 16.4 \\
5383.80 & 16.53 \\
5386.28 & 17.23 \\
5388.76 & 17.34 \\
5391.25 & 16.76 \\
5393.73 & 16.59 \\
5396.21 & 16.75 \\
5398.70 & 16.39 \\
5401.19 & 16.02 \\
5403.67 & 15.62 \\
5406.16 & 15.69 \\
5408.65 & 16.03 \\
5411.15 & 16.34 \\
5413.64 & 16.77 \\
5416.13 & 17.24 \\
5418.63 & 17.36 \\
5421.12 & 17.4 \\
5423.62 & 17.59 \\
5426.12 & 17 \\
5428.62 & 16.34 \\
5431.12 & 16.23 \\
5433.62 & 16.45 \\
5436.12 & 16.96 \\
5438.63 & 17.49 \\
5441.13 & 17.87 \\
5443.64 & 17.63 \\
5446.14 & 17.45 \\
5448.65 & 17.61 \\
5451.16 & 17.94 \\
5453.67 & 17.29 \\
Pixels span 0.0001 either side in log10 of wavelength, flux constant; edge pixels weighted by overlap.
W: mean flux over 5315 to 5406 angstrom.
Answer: 17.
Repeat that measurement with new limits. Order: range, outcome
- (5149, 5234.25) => 14.2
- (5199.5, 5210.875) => 14.6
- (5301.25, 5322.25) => 17.8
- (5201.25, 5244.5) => 15.5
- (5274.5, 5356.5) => 17.1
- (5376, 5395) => 16.8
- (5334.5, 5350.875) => 17.2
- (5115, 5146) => 14.6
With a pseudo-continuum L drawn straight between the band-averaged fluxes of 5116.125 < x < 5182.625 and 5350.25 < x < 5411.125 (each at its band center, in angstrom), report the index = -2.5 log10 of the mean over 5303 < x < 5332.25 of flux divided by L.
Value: -0.08 mag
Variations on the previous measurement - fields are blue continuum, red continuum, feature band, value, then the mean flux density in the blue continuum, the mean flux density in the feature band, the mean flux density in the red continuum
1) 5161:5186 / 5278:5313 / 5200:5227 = -0.092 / 12.3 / 15.1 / 17.2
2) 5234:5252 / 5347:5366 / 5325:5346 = 0.053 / 16.6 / 16.7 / 17.8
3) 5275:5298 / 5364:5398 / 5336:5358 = -0.038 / 16.8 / 17.5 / 16.9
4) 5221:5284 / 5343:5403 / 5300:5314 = -0.085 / 15.8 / 17.7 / 17.1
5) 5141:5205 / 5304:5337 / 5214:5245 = -0.062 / 13.6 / 15.9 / 17.2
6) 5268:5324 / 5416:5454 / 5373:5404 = 0.028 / 16.9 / 16.7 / 17.2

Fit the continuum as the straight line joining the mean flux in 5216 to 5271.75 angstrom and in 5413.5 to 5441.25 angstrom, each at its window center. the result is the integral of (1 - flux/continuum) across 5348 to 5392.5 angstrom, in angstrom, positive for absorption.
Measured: -1.8 angstrom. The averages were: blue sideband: 15.7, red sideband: 17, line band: 17.3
